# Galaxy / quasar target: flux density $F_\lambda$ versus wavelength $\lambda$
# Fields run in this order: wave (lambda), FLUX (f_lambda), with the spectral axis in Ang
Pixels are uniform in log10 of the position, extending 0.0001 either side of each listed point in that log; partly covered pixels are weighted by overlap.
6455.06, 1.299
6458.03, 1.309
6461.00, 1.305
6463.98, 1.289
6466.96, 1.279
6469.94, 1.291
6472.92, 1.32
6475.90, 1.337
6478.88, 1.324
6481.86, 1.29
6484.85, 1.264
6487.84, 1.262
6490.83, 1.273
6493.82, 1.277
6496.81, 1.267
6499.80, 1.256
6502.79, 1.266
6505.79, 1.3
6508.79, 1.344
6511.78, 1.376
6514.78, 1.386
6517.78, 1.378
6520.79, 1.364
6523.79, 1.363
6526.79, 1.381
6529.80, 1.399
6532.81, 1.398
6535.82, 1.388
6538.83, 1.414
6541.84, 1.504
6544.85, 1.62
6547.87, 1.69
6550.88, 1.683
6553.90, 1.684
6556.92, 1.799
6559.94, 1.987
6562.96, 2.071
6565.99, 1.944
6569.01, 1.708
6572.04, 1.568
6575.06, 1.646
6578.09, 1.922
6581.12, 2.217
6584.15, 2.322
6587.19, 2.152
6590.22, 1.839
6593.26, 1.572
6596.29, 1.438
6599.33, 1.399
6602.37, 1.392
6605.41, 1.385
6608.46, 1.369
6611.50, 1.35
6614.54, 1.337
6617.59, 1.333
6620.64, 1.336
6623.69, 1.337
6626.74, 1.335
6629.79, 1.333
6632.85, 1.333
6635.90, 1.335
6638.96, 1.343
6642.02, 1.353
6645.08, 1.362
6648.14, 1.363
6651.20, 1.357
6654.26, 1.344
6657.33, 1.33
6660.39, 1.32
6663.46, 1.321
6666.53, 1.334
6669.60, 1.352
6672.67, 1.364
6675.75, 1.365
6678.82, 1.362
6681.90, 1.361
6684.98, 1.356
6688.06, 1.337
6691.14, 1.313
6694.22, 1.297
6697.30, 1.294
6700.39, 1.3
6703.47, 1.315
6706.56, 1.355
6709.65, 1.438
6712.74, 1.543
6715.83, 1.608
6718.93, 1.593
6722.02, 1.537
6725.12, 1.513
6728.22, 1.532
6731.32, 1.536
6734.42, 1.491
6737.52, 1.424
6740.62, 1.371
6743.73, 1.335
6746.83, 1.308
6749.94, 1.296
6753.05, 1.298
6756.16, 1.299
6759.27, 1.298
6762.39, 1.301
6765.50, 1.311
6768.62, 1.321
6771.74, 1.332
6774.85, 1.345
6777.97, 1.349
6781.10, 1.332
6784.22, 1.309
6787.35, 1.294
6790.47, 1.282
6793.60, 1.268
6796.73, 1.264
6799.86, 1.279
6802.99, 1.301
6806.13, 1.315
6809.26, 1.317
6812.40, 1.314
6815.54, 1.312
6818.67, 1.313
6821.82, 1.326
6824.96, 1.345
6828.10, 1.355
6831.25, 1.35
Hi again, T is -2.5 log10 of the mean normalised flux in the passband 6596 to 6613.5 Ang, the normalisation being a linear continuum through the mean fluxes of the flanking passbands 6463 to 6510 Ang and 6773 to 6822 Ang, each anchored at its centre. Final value -0.07 mag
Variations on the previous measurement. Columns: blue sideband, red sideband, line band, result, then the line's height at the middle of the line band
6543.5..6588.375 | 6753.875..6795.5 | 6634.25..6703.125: 0.187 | 1.59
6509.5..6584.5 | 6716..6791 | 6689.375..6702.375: 0.117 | 1.45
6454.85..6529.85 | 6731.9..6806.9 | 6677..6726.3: -0.067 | 1.32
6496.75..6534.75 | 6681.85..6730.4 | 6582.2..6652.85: -0.062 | 1.39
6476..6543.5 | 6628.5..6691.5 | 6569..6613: -0.246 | 1.34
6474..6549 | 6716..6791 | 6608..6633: 0.025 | 1.37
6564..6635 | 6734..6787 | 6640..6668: 0.122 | 1.5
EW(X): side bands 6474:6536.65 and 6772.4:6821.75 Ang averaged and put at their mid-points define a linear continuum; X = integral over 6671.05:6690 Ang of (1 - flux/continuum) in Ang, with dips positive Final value -0.6 Ang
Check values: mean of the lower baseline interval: 1.33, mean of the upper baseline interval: 1.31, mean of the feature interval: 1.36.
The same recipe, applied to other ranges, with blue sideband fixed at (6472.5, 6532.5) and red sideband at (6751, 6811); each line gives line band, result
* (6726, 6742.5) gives -2.03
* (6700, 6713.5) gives -0.81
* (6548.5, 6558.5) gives -3.04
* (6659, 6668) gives -0.08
